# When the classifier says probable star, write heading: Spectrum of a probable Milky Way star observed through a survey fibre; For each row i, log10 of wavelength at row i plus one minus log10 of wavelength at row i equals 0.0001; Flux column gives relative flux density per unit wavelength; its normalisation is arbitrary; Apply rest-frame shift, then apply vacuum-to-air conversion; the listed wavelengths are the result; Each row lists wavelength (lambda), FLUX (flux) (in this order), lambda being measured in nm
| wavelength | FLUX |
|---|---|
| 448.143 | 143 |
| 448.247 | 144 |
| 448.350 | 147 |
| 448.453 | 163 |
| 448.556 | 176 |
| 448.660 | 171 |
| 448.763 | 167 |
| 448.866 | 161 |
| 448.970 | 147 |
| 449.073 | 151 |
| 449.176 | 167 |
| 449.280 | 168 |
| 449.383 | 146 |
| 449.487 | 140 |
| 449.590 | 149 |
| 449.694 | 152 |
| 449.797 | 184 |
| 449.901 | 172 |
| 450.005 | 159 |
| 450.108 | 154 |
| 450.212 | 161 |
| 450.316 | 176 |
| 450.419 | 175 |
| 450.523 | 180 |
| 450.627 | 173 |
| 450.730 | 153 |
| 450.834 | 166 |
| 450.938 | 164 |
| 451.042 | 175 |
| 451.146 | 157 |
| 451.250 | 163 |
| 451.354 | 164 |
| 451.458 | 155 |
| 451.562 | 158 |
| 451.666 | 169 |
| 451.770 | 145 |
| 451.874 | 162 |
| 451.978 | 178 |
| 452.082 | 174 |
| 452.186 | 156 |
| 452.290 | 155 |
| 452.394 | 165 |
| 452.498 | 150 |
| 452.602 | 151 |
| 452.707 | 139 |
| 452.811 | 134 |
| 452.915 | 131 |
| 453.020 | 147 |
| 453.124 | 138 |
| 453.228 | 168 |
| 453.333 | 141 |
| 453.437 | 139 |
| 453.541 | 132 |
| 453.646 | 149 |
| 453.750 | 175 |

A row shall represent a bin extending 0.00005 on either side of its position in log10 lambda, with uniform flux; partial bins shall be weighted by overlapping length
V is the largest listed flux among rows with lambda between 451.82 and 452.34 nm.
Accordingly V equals 178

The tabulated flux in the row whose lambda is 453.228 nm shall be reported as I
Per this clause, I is 168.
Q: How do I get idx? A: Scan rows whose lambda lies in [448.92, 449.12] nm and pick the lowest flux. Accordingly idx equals 147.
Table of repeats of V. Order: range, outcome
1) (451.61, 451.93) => 169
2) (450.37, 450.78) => 180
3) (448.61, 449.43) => 171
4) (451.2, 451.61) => 164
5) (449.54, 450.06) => 184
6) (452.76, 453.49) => 168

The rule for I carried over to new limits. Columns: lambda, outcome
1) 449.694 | 152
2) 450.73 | 153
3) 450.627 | 173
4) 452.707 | 139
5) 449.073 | 151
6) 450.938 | 164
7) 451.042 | 175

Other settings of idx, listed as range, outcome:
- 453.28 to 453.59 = 132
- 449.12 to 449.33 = 167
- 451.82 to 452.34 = 155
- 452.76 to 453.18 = 131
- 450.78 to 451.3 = 157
